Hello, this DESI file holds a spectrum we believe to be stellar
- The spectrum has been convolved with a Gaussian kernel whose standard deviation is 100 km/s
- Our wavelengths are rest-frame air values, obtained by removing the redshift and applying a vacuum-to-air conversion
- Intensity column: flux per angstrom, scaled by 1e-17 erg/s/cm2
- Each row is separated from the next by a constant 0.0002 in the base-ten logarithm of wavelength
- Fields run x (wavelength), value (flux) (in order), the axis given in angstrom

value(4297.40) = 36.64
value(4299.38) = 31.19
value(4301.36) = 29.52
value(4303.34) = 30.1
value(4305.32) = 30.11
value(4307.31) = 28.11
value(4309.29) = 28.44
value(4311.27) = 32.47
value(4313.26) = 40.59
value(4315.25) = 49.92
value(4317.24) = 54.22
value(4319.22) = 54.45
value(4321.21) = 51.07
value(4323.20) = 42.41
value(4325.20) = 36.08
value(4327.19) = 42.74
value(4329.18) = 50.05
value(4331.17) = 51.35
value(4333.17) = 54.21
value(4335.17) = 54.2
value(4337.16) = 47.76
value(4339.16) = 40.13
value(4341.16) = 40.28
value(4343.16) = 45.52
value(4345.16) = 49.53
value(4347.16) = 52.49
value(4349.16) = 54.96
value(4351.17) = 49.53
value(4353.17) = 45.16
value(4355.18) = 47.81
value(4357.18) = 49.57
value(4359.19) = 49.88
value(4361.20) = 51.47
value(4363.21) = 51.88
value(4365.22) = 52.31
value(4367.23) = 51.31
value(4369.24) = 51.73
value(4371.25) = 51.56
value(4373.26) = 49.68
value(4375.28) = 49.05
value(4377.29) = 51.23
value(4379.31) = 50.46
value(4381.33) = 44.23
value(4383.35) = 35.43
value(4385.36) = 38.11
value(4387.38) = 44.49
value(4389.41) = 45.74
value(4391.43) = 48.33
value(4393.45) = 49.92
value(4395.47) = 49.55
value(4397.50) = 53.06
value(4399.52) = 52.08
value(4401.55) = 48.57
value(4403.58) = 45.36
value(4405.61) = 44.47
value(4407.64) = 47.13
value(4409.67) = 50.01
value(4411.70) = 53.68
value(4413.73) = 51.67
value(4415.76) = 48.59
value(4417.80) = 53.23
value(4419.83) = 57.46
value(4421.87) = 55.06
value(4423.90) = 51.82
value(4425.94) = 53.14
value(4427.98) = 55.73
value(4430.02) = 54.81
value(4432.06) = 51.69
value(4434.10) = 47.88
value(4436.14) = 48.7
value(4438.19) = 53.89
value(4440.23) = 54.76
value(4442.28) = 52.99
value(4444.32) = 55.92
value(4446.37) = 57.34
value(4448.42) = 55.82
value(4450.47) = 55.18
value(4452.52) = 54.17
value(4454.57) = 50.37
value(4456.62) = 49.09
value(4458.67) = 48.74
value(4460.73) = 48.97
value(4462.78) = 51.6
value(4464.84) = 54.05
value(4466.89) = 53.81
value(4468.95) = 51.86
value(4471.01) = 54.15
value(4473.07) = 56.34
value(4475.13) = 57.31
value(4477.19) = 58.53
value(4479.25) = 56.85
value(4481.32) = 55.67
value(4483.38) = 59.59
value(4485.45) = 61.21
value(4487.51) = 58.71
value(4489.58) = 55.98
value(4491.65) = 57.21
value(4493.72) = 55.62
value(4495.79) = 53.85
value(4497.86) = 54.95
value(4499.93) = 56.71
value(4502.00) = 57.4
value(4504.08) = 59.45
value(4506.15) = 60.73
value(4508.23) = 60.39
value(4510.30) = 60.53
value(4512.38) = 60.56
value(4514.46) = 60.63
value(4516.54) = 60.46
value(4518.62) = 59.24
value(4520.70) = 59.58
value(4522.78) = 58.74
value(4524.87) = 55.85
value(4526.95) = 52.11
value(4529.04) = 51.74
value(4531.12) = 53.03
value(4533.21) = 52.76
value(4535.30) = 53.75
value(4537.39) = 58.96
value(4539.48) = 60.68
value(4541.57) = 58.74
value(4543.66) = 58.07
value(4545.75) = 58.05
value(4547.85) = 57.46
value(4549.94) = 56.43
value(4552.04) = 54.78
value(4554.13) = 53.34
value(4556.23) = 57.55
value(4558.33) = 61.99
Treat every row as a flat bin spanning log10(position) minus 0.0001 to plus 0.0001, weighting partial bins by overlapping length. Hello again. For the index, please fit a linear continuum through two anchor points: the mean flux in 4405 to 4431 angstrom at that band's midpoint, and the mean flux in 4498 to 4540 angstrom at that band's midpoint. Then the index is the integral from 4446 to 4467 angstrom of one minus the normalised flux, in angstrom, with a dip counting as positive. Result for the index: 0.7 angstrom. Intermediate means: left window 52.2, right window 57.6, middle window 52.5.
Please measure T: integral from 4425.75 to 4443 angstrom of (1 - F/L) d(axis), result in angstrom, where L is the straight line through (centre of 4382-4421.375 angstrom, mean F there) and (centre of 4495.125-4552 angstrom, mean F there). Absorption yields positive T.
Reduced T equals -0.6 angstrom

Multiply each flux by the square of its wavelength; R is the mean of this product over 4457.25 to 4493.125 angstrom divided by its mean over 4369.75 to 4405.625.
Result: 1.21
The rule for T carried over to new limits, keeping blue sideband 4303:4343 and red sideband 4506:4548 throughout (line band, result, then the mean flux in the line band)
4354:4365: -1.1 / 50.2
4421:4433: -0.7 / 53.7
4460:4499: -1.0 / 55.7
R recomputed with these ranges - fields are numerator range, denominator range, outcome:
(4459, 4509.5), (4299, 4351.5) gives 1.39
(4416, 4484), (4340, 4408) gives 1.15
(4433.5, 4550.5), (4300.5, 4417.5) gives 1.27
